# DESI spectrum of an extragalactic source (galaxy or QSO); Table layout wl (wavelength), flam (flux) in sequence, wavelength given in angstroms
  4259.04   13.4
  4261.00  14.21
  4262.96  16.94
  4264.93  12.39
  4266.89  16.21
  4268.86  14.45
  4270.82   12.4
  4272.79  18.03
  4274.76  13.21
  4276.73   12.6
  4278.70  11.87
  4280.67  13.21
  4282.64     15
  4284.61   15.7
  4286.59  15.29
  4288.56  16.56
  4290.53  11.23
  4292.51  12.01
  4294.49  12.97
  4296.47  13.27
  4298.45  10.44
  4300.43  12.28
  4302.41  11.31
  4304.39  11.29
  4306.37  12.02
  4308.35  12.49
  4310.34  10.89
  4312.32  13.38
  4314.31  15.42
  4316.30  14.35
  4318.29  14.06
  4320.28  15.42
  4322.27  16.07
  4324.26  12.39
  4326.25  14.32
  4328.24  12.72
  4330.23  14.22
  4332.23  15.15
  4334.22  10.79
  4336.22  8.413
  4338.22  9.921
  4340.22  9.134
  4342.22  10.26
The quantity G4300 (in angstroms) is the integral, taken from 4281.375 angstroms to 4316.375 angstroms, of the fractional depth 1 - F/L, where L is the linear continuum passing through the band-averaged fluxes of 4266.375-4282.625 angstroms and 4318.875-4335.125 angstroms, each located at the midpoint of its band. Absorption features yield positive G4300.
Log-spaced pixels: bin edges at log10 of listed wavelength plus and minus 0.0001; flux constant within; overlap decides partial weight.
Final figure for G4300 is 2.2 angstroms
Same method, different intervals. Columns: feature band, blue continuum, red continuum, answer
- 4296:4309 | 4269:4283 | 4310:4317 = 1.8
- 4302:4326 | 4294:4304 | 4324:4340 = -2.6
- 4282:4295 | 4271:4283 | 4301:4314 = -0.9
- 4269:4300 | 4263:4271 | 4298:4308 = -1.3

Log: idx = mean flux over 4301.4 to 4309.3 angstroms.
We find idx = 11.8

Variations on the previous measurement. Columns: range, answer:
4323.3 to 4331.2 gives 13.4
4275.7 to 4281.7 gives 12.6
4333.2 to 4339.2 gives 9.73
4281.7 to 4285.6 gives 15.4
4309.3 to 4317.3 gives 13.5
